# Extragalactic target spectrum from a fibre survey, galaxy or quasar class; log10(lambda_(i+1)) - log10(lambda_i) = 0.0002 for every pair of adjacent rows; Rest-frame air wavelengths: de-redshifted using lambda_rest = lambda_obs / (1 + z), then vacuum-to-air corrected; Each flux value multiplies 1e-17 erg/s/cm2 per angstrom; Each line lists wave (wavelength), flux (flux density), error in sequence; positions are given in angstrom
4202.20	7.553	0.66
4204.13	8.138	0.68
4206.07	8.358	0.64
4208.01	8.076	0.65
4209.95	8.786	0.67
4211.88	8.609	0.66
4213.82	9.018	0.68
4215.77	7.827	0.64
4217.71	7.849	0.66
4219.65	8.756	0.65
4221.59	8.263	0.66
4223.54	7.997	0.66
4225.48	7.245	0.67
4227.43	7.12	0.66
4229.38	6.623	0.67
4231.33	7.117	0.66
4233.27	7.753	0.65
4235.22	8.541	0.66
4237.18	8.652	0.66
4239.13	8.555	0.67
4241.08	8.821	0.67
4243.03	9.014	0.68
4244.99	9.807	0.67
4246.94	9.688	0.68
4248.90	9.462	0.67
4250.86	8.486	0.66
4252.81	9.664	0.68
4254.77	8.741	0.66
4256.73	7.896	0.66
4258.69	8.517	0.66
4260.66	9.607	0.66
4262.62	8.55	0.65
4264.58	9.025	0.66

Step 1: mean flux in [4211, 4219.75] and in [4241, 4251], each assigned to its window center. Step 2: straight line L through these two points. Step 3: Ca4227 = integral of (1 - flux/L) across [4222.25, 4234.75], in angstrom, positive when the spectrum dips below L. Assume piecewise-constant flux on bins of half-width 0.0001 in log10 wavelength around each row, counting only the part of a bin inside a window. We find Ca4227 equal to 2.0 angstrom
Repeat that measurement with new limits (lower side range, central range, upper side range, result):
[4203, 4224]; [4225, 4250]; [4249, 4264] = 0.7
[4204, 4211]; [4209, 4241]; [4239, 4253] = 2.5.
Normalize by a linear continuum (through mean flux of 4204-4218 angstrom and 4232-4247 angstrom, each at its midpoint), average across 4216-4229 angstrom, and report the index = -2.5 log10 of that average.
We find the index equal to 0.09 mag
